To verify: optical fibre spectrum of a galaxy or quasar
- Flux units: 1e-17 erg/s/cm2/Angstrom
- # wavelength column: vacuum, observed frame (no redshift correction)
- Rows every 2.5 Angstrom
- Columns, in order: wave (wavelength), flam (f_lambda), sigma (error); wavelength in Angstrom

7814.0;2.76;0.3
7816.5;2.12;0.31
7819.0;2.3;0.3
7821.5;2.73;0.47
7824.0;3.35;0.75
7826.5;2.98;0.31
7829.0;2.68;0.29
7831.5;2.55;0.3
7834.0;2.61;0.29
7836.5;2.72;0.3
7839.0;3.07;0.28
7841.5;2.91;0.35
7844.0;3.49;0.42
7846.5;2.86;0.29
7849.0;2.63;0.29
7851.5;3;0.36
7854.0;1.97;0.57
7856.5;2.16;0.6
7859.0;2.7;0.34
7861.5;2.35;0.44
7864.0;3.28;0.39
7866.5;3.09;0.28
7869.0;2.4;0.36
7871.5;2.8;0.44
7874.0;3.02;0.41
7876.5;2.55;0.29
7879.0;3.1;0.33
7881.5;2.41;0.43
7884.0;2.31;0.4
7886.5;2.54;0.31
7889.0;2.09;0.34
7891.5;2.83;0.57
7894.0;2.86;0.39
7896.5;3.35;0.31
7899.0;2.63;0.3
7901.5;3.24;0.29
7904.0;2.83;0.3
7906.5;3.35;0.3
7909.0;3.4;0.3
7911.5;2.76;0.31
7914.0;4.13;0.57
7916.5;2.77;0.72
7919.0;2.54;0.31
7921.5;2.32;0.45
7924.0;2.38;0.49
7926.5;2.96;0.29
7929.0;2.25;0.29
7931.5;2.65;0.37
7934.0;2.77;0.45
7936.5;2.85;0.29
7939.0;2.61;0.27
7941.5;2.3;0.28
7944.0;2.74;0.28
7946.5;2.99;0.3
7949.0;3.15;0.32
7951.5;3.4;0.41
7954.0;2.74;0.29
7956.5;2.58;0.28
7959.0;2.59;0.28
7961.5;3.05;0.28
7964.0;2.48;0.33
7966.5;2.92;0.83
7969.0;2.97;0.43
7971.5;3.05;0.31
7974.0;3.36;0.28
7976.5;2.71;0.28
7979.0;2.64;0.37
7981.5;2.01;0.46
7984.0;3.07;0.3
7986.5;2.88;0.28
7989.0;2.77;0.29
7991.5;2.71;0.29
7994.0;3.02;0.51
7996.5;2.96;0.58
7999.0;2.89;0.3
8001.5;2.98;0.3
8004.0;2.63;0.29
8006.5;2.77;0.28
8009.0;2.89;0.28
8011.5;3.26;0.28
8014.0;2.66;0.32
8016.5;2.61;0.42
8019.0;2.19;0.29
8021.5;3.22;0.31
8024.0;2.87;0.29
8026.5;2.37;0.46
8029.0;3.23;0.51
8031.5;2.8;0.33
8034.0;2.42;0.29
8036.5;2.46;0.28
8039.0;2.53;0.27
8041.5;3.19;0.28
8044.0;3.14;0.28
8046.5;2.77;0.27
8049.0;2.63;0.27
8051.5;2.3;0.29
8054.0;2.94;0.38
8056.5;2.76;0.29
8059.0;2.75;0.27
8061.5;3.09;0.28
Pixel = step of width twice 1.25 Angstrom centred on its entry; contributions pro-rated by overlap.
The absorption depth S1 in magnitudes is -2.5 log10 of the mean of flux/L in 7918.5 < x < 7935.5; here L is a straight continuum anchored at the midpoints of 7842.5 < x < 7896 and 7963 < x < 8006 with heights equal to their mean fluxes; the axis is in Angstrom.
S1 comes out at 0.084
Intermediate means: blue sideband 2.7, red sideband 2.83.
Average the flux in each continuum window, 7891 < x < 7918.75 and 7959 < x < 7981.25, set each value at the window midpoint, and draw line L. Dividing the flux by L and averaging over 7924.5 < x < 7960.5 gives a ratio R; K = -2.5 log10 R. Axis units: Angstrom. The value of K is 0.07 mag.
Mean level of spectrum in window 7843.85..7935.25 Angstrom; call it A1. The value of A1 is 2.77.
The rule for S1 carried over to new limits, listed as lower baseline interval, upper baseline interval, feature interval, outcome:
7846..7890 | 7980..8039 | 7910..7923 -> -0.09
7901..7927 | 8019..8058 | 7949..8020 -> 0.01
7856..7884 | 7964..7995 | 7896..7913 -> -0.13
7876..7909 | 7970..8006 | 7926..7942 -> 0.08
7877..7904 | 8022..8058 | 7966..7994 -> -0.03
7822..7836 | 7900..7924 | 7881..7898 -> 0.12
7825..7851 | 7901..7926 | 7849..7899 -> 0.09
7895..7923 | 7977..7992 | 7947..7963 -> -0.04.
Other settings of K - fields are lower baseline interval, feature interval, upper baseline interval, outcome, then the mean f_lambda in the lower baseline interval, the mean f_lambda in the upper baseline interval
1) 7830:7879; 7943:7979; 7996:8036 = -0.05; 2.75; 2.79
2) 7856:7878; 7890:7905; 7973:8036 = -0.08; 2.73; 2.79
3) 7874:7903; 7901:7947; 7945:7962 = 0.00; 2.73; 2.92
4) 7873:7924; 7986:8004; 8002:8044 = -0.03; 2.84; 2.77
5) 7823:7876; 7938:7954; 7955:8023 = -0.02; 2.79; 2.81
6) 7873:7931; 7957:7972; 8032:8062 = -0.02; 2.81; 2.74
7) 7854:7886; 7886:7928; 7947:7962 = -0.05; 2.65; 2.92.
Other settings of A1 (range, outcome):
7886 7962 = 2.83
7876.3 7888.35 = 2.56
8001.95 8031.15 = 2.8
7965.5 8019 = 2.83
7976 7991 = 2.68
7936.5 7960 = 2.79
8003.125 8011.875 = 2.86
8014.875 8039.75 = 2.67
